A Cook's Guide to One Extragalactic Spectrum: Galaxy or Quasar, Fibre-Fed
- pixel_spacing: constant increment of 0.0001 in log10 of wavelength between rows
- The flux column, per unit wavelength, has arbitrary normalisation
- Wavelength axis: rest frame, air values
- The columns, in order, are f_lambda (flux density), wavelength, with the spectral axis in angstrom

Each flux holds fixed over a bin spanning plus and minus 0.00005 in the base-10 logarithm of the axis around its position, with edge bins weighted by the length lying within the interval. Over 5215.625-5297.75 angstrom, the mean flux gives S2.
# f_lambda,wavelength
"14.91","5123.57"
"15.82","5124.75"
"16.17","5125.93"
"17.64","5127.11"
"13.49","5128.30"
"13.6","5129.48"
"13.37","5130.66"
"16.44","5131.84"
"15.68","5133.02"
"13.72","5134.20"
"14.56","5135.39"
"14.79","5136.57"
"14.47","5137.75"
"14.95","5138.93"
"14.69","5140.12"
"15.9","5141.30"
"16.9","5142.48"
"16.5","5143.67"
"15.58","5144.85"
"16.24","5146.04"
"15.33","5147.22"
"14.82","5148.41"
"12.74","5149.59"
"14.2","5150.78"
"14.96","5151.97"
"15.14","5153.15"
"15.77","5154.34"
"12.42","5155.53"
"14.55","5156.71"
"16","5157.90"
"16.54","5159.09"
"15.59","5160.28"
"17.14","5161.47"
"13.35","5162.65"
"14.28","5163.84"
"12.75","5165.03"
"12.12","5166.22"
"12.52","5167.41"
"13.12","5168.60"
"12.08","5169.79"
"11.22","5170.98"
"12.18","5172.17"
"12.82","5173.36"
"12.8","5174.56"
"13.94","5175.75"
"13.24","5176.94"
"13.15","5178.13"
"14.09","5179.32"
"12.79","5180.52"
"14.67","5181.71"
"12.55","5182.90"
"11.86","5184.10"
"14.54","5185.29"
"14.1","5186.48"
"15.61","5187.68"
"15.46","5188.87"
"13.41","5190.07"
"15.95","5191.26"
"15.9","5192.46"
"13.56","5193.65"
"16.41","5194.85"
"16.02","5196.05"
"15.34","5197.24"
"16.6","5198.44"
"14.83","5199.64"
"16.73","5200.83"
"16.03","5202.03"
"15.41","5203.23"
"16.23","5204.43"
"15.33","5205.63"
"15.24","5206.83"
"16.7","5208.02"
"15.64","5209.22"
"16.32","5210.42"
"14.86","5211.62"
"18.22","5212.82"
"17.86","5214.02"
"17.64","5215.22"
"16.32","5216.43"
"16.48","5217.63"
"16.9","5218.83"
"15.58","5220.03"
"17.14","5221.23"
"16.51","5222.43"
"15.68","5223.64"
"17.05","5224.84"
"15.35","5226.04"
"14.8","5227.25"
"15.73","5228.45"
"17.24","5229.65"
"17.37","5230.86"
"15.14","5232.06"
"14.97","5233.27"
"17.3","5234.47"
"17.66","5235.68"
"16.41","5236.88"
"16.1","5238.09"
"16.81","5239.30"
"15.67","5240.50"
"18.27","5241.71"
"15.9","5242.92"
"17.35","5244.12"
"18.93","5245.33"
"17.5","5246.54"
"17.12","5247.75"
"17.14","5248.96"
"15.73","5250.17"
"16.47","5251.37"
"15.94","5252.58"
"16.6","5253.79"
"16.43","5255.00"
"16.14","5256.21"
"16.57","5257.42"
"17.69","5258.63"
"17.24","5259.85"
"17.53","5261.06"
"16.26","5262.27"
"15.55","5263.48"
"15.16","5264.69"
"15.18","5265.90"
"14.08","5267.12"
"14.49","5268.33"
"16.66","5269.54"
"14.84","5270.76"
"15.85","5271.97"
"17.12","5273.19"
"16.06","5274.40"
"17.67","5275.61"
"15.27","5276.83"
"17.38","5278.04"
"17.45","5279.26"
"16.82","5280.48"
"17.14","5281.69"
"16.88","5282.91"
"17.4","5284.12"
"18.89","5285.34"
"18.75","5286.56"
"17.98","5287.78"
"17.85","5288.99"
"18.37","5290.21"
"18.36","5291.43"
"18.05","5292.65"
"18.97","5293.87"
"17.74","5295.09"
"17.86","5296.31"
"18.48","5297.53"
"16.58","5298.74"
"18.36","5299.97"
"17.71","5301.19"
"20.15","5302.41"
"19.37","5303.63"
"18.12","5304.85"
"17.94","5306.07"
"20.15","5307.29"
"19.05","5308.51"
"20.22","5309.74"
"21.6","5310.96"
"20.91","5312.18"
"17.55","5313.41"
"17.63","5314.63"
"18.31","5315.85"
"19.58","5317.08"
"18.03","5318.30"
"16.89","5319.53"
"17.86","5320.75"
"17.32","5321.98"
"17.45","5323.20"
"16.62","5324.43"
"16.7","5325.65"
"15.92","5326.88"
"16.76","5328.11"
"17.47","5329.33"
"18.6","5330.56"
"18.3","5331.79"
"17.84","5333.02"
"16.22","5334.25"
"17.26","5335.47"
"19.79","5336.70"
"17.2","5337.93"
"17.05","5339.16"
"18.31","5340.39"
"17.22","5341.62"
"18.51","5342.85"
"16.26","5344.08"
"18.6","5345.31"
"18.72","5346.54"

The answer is 16.7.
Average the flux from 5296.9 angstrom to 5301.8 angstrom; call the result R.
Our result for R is 17.8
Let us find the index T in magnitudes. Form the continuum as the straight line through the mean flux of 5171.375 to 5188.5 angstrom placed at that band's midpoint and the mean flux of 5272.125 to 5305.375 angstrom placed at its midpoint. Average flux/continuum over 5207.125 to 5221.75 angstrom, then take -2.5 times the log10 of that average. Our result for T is -0.12 mag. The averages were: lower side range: 13.5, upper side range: 17.8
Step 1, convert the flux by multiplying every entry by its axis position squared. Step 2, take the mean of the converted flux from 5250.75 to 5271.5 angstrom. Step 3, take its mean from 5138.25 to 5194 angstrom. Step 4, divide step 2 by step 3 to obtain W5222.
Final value 1.2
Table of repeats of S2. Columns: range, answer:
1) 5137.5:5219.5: 14.9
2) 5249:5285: 16.4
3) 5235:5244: 16.7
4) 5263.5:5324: 17.7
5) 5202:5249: 16.5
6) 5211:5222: 16.8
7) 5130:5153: 15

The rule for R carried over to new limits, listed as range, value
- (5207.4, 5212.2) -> 15.9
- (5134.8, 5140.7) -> 14.7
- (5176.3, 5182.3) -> 13.6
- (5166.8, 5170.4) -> 12.6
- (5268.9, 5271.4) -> 15.7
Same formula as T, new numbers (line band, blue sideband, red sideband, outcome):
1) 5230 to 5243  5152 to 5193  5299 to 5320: -0.02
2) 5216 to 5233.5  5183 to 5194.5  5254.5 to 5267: -0.06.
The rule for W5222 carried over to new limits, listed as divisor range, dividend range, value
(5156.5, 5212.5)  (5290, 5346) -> 1.31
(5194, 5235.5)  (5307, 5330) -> 1.17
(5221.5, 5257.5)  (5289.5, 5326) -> 1.14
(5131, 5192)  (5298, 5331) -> 1.35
